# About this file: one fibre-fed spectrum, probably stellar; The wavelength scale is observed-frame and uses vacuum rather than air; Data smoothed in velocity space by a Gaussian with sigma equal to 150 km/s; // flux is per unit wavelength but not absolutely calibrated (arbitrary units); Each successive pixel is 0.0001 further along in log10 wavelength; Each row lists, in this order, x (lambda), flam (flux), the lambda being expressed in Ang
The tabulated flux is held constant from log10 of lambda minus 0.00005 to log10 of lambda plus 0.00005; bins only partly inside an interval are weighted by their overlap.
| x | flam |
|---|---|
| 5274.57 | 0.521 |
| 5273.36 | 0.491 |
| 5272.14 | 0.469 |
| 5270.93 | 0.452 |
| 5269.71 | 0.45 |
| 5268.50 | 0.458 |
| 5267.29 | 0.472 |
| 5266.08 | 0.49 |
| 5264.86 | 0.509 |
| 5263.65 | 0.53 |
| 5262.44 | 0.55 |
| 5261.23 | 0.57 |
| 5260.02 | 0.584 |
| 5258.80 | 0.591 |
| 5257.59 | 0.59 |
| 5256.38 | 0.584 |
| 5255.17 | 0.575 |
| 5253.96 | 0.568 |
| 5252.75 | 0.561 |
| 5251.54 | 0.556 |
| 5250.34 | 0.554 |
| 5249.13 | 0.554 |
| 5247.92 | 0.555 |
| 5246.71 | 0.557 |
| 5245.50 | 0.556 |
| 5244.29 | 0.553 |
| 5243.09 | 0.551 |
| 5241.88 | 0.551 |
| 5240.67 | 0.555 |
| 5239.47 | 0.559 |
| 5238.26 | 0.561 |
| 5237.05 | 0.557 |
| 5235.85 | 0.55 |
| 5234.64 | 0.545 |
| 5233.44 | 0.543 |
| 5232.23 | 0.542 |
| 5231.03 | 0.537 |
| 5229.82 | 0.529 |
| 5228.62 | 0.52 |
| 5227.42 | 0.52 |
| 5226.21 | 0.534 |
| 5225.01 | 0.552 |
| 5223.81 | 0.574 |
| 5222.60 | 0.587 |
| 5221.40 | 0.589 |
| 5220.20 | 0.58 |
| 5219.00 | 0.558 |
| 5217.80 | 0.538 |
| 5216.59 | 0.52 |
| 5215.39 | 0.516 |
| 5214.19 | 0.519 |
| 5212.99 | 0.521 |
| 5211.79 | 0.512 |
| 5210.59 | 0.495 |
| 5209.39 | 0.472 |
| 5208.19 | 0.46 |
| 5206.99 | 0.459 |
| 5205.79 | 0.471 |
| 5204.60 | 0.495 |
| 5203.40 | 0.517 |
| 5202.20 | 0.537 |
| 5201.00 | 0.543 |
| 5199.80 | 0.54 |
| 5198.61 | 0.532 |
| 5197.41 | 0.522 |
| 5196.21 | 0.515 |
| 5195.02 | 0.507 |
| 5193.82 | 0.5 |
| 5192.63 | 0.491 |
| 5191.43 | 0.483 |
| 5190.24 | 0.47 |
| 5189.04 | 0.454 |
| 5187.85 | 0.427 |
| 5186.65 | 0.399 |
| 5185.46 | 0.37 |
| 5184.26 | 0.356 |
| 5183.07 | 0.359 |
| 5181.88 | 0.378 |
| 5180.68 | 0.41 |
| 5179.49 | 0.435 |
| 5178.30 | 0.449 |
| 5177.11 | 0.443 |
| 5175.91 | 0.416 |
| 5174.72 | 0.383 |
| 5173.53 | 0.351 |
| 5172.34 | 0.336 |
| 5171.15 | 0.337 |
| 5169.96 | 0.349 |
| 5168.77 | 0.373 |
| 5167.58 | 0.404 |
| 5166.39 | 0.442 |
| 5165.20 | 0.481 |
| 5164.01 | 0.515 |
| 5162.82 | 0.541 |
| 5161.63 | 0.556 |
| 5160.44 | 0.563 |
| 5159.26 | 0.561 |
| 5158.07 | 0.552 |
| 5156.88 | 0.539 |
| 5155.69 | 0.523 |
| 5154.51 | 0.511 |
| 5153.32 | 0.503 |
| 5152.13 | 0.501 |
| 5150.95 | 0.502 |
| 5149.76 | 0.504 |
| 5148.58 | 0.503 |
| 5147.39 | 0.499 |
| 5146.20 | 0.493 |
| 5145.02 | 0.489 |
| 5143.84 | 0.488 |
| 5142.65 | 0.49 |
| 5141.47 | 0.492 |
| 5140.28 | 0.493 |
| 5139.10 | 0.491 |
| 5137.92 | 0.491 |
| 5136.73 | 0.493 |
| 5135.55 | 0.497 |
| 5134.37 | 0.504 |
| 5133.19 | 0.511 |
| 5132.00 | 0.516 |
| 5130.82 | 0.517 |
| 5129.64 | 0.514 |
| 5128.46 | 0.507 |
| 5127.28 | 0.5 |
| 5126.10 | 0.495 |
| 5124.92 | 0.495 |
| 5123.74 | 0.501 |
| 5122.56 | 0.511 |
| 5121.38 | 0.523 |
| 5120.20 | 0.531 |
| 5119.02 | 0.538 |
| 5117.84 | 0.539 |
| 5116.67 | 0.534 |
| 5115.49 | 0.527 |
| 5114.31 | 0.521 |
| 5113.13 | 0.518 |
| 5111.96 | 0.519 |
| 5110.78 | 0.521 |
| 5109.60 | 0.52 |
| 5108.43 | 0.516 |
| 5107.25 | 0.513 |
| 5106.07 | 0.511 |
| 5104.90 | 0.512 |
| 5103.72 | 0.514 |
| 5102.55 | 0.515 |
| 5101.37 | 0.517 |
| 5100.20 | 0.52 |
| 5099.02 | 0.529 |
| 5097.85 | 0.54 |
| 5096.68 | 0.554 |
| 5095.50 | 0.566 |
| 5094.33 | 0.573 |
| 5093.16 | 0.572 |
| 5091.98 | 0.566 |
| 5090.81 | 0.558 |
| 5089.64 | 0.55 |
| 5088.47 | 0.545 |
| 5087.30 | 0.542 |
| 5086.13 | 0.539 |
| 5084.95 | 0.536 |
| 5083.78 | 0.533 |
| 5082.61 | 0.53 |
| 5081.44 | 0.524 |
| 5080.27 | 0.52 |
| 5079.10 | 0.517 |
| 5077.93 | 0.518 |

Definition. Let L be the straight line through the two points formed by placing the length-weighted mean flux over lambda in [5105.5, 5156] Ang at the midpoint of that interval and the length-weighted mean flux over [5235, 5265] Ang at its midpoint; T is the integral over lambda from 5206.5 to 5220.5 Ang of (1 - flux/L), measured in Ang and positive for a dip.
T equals 0.84 Ang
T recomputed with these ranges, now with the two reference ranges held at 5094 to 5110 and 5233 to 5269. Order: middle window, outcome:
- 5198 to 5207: 0.5 Ang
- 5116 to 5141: 1.1 Ang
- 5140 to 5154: 1.0 Ang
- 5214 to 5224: -0.2 Ang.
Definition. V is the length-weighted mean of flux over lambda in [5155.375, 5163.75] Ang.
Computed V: 0.547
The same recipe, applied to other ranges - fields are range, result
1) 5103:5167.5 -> 0.511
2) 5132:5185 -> 0.466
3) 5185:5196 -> 0.459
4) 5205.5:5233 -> 0.527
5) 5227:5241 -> 0.544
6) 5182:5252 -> 0.516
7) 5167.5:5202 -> 0.434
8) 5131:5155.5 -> 0.499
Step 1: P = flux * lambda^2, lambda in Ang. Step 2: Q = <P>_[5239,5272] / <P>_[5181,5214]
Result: 1.17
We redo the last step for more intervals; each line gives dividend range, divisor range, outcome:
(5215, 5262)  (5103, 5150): 1.14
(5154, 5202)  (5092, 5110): 0.89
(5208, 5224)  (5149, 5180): 1.17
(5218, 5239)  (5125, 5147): 1.15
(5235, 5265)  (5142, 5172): 1.19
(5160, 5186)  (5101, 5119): 0.83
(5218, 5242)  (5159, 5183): 1.31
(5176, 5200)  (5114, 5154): 0.91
